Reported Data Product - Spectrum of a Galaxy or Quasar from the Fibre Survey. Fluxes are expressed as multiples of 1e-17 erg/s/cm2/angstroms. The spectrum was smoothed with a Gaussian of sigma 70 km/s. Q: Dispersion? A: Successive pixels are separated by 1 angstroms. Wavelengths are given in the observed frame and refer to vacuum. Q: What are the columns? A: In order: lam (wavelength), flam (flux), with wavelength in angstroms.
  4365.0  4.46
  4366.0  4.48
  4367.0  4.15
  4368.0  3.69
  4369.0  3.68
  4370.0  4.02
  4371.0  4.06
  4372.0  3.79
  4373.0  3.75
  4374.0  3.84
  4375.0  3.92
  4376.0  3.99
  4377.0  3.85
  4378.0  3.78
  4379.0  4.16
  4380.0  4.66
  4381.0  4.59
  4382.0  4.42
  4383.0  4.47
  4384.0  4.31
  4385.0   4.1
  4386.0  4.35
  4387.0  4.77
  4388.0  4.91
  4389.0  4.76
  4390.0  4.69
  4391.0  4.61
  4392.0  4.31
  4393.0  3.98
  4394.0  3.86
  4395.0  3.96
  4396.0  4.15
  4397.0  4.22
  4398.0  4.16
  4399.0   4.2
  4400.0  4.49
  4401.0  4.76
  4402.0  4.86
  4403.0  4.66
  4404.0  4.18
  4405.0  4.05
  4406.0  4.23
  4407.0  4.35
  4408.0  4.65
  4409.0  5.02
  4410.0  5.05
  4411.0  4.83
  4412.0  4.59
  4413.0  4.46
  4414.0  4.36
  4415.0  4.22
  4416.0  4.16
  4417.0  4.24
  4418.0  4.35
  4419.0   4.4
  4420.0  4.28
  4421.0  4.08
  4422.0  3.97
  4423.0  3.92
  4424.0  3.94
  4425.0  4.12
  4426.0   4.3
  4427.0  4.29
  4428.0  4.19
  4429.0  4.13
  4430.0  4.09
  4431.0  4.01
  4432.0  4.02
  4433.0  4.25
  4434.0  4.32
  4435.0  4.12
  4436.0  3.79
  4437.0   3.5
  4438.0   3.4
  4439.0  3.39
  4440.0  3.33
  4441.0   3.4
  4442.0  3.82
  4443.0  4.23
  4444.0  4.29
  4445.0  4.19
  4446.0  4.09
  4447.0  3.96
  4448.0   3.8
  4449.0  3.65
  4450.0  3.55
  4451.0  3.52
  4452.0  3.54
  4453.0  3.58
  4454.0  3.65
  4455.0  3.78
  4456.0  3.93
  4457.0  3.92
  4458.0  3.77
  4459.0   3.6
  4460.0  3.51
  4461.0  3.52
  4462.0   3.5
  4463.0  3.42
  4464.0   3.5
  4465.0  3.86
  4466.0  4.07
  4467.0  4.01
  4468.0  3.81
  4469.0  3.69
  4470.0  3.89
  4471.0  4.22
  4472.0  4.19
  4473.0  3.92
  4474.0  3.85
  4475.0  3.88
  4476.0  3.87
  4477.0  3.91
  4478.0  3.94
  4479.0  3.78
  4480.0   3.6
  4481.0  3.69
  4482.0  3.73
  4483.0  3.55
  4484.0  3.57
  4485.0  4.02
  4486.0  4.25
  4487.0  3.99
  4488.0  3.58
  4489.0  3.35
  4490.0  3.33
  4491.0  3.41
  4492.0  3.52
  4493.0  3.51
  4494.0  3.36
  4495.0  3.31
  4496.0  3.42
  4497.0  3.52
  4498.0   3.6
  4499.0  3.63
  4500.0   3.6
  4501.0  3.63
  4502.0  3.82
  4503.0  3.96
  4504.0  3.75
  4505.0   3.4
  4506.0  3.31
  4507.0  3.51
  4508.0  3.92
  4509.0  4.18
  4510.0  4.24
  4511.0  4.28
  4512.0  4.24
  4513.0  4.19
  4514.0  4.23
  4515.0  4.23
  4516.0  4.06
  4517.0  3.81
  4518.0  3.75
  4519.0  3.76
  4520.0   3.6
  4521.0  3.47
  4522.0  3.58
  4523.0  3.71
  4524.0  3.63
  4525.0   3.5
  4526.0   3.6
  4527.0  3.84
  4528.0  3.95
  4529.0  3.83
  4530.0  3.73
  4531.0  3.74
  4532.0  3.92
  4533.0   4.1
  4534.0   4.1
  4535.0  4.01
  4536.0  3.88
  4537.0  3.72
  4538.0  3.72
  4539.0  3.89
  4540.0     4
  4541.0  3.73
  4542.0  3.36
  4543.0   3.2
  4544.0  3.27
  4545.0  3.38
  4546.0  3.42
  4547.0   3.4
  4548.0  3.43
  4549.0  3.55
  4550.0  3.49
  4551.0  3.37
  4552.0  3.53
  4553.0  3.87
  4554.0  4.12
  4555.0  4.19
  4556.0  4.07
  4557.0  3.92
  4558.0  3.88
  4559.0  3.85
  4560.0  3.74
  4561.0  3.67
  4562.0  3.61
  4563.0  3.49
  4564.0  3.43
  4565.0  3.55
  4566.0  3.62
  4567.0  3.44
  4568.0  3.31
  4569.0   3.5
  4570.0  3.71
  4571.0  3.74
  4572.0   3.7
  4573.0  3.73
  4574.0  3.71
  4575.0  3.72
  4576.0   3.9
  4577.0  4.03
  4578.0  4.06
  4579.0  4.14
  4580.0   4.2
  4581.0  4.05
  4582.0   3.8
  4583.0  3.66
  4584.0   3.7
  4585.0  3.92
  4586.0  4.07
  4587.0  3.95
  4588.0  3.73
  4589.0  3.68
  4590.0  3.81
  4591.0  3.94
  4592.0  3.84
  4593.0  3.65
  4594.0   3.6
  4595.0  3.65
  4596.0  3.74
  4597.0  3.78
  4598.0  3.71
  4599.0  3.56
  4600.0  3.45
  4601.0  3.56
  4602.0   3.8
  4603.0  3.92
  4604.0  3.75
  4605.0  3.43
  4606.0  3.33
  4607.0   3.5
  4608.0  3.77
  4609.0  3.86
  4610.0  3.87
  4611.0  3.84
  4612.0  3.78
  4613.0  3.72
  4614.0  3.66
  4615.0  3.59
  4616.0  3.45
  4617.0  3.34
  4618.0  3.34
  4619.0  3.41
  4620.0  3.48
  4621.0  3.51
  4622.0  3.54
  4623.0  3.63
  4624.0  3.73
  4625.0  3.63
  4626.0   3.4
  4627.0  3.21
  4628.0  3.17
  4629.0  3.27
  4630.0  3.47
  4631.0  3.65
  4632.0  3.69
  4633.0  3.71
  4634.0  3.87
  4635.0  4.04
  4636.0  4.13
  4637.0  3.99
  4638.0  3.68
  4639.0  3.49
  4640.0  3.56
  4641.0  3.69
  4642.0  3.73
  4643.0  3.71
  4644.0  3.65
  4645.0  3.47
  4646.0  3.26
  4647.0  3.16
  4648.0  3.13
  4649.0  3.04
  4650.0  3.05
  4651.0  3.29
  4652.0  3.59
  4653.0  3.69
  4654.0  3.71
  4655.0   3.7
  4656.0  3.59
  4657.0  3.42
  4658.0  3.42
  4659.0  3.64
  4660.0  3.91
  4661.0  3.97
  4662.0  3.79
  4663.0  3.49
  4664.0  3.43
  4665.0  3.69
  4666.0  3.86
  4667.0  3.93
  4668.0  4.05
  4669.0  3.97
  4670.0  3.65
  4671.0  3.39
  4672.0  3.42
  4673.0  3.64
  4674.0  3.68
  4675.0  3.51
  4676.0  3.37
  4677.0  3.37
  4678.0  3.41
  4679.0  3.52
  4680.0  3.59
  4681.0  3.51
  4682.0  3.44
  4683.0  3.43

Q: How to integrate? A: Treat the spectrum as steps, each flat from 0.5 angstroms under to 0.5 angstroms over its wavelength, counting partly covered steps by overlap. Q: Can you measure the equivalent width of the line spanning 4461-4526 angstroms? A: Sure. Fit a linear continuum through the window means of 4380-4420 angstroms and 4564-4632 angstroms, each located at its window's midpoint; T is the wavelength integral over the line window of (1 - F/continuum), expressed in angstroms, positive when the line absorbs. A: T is 5.00 angstroms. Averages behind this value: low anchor 4.43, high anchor 3.67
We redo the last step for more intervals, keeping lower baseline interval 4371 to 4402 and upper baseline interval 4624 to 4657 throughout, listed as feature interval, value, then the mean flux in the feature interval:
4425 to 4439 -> 0.4 angstroms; 4.01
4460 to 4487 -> 1.4 angstroms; 3.81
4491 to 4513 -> 1.3 angstroms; 3.71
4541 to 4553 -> 1.2 angstroms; 3.43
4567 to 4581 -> -0.2 angstroms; 3.8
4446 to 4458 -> 1.0 angstroms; 3.73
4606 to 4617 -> -0.1 angstroms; 3.67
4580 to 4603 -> -0.5 angstroms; 3.77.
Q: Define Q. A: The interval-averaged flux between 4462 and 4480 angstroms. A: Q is 3.85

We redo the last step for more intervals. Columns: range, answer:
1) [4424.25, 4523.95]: 3.8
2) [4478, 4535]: 3.75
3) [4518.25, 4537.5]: 3.77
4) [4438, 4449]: 3.82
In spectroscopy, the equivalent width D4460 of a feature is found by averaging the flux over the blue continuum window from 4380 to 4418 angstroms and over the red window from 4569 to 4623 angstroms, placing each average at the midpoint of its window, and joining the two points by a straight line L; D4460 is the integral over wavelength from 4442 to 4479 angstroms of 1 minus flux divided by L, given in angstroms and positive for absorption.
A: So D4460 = 3.4 angstroms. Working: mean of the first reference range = 4.43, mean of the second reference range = 3.72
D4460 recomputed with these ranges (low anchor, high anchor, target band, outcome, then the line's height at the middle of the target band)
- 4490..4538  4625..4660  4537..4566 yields 0.4 angstroms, 3.7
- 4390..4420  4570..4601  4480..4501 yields 2.6 angstroms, 4.11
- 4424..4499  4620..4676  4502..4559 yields -1.0 angstroms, 3.71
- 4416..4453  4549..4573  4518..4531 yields 0.3 angstroms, 3.76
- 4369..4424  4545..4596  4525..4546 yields 0.6 angstroms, 3.85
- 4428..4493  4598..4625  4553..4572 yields -0.2 angstroms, 3.67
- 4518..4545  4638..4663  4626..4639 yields -0.3 angstroms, 3.56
